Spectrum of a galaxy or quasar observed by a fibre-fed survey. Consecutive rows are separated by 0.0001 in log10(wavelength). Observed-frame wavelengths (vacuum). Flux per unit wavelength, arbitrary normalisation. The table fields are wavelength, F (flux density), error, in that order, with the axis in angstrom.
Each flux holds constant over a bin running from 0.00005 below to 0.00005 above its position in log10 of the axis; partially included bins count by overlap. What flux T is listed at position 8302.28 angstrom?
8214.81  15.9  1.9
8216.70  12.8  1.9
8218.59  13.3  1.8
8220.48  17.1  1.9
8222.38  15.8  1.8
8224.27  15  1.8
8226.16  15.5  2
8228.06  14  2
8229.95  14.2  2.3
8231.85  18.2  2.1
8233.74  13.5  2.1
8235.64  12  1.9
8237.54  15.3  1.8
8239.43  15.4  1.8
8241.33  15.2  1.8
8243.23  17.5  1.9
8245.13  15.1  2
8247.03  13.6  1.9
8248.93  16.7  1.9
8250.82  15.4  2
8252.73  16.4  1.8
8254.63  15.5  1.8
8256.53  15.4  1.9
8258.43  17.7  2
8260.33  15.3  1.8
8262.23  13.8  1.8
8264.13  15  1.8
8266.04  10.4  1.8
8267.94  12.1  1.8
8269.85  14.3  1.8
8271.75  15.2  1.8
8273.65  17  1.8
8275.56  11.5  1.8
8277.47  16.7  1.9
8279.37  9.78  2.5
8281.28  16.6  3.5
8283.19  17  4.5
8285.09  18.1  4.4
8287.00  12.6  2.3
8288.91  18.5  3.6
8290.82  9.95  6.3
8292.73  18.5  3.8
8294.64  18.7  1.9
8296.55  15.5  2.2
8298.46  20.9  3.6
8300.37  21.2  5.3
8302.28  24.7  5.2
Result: 24.7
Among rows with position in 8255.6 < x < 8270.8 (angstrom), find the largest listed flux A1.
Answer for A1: 17.7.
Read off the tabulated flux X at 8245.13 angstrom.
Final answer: 15.1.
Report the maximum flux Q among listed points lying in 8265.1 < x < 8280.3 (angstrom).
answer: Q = 17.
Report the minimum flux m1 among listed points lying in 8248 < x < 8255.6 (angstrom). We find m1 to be 15.4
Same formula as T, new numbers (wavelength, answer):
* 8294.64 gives 18.7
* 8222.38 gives 15.8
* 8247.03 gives 13.6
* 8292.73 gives 18.5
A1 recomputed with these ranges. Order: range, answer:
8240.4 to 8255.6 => 17.5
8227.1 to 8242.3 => 18.2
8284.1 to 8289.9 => 18.5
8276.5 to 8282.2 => 16.7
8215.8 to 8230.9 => 17.1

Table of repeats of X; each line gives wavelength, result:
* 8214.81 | 15.9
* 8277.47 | 16.7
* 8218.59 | 13.3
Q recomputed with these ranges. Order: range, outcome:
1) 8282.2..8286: 18.1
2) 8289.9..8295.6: 18.7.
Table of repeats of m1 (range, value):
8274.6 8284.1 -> 9.78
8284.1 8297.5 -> 9.95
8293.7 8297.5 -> 15.5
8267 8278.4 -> 11.5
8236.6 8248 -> 13.6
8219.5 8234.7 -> 13.5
